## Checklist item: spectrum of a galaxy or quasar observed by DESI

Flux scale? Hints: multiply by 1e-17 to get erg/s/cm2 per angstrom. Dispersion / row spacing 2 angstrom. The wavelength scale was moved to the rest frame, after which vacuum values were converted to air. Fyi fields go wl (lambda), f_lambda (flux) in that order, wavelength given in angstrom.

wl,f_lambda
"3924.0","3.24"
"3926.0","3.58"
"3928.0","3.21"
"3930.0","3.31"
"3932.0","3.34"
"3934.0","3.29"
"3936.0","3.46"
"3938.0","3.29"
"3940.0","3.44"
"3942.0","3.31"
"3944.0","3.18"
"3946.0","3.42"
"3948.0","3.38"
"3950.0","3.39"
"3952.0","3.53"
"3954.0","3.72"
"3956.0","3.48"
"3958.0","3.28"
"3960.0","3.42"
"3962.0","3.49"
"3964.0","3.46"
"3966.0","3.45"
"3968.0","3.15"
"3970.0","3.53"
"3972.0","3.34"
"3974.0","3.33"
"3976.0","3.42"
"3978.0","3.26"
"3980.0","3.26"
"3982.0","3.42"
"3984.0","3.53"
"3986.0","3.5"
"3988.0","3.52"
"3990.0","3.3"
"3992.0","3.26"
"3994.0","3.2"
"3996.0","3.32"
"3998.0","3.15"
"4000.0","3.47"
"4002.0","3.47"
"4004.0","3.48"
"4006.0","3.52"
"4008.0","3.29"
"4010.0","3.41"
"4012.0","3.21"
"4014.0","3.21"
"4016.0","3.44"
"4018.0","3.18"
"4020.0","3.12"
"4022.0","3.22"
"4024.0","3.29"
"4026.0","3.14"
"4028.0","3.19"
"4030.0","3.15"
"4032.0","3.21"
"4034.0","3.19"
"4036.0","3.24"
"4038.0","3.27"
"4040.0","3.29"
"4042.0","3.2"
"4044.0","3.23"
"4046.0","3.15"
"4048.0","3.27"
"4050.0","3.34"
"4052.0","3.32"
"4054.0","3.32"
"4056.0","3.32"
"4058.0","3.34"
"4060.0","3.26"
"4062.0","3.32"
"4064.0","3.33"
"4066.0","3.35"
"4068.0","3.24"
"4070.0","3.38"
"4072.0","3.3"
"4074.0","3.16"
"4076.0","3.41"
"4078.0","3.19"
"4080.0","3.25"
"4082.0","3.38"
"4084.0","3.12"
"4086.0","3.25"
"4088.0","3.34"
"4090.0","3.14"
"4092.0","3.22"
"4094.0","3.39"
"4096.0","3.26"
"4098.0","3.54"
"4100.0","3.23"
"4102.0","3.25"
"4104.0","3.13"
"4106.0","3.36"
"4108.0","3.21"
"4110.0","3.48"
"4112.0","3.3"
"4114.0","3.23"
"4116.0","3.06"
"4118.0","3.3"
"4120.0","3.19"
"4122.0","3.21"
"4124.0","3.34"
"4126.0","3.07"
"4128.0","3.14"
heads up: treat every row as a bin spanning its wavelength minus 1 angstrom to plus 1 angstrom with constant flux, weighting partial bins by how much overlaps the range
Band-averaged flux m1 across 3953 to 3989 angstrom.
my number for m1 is 3.42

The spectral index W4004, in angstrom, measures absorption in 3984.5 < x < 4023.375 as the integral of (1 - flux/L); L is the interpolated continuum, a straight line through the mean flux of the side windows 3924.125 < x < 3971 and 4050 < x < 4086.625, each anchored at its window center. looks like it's 0.2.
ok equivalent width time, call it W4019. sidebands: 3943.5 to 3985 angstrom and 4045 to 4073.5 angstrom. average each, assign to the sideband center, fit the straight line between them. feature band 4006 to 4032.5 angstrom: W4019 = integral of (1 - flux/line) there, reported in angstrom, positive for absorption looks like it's 0.8 angstrom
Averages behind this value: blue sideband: 3.4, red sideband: 3.3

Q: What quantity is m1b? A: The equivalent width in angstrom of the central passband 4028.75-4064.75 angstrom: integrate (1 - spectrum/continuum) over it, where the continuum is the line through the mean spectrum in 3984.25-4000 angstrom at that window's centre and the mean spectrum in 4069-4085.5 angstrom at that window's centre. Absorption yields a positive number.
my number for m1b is 0.4 angstrom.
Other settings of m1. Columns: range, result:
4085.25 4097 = 3.27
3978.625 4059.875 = 3.3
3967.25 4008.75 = 3.37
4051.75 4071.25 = 3.32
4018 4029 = 3.19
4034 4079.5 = 3.28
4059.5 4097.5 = 3.28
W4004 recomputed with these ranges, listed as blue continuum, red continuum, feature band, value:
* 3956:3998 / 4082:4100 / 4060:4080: 0.0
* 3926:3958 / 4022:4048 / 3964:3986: -0.4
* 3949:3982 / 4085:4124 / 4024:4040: 0.6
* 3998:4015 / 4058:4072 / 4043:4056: 0.2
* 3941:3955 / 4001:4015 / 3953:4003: 0.1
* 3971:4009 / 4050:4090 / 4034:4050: 0.4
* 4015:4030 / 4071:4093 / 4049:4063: -0.3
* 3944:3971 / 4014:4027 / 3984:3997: -0.2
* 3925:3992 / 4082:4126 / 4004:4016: 0.0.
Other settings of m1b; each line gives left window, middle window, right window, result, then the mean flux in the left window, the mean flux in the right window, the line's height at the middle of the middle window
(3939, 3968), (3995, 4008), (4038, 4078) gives -0.14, 3.42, 3.29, 3.36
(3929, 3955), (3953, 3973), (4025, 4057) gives -0.44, 3.39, 3.24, 3.36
